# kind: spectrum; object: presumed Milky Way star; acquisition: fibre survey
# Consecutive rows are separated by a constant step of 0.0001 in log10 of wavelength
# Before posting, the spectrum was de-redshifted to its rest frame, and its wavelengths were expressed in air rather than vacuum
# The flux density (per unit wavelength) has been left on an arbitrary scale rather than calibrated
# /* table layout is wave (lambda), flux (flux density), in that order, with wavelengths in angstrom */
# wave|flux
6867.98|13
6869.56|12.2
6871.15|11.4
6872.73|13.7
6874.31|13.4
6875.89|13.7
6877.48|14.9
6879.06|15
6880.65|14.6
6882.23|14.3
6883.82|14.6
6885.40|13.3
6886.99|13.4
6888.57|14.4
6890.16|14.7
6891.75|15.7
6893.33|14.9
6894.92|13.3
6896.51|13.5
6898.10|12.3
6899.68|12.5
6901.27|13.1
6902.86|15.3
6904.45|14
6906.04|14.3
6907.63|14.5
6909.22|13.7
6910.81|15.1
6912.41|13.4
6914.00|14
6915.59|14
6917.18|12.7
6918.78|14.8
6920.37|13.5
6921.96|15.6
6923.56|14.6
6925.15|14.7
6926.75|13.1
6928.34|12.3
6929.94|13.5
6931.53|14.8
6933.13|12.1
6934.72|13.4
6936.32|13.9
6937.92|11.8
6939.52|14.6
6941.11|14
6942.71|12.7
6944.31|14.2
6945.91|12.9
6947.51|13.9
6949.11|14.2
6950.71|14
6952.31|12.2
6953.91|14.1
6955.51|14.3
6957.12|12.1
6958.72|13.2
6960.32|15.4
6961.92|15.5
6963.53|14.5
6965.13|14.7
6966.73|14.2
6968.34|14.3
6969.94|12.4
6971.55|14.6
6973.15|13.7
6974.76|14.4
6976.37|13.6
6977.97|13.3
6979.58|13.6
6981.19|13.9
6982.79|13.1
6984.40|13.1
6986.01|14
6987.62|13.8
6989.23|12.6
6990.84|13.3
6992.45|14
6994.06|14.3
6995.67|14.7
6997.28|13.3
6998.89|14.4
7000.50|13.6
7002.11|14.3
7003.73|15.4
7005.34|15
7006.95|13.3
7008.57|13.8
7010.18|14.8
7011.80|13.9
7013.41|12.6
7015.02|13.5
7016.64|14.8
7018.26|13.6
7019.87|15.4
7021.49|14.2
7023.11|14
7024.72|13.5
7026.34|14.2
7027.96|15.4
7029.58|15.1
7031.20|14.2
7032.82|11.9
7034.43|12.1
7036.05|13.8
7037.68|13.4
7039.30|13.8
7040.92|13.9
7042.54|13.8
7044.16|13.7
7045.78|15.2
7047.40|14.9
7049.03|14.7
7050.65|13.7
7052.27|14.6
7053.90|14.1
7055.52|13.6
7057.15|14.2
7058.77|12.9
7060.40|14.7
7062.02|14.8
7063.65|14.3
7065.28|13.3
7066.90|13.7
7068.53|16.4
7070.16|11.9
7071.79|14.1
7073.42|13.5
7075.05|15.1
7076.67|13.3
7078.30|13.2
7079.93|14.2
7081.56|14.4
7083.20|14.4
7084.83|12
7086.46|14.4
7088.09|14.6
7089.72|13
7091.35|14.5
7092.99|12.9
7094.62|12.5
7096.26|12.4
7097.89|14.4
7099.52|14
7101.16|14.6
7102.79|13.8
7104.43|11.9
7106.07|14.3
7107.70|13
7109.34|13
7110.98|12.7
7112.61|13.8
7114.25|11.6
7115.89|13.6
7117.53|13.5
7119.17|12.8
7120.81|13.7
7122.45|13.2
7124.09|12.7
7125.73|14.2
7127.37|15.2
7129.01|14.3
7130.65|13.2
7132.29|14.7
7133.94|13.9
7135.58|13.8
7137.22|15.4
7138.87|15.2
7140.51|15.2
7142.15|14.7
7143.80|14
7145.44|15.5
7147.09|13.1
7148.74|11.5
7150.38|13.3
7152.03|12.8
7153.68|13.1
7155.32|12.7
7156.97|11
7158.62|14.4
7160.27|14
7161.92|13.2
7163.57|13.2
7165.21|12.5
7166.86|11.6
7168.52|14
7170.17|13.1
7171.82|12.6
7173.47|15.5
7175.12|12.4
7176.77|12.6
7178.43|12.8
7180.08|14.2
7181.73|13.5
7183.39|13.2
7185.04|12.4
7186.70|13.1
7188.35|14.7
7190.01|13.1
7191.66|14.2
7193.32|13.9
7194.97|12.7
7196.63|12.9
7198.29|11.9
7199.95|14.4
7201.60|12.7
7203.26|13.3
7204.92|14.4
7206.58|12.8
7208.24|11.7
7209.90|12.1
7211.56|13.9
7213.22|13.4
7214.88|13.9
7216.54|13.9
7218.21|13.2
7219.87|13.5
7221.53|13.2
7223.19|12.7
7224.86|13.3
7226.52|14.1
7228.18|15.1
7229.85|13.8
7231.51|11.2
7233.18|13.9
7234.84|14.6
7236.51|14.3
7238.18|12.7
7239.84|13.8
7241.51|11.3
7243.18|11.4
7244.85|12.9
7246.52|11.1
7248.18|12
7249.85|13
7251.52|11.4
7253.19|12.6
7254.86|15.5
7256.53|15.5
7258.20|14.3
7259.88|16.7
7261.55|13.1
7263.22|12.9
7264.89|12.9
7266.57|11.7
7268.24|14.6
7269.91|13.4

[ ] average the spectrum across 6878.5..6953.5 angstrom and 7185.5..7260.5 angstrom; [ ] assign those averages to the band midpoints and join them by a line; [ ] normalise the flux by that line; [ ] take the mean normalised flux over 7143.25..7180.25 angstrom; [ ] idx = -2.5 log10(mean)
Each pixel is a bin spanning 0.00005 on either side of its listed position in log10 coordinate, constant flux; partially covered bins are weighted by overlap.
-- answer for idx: 0.02 mag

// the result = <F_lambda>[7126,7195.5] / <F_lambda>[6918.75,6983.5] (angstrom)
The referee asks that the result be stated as 0.98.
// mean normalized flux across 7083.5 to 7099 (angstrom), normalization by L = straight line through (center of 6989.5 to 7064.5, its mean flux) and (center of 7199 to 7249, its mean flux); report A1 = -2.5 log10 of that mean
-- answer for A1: 0.02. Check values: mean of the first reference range 14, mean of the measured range 13.5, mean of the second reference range 13.2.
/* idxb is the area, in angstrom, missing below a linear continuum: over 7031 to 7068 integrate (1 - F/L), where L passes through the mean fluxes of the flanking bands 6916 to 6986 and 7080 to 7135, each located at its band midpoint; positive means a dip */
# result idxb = -0.7 angstrom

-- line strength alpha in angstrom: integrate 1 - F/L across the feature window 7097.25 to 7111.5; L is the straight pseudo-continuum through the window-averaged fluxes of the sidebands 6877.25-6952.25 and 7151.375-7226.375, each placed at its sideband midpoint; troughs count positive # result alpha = -0.1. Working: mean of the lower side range 13.9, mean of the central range 13.5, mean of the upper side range 13.2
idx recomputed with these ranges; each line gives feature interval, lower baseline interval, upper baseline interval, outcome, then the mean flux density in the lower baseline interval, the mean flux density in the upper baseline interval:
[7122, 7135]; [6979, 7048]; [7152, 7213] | -0.04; 13.9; 13.2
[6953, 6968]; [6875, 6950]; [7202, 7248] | -0.03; 13.9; 13.1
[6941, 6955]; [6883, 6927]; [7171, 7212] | 0.03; 14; 13.2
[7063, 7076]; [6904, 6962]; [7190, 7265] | -0.04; 13.8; 13.3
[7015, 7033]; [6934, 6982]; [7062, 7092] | -0.03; 13.8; 13.9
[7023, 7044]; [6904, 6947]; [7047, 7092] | 0.01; 13.8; 14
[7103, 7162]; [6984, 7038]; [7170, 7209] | -0.01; 13.9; 13.3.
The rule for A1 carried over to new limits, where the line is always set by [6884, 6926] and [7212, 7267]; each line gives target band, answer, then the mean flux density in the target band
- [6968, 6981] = 0.01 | 13.7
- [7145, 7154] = 0.03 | 13.1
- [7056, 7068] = -0.03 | 14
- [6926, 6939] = 0.07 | 13.1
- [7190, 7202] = 0.01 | 13.3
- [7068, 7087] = -0.01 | 13.9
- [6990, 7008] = -0.02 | 14.1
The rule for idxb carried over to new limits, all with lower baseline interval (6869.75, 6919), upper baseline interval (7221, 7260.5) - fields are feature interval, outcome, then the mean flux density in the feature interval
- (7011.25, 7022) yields -0.2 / 14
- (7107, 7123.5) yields 0.6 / 13.1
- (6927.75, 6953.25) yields 0.8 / 13.4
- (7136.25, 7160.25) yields -0.4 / 13.7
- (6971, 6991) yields 0.2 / 13.6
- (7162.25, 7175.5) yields 0.3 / 13.1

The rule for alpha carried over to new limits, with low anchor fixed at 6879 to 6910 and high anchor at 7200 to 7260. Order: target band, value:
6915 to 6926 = -0.22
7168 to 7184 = 0.03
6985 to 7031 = -1.03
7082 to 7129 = 0.32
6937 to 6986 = 0.50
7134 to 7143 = -0.86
